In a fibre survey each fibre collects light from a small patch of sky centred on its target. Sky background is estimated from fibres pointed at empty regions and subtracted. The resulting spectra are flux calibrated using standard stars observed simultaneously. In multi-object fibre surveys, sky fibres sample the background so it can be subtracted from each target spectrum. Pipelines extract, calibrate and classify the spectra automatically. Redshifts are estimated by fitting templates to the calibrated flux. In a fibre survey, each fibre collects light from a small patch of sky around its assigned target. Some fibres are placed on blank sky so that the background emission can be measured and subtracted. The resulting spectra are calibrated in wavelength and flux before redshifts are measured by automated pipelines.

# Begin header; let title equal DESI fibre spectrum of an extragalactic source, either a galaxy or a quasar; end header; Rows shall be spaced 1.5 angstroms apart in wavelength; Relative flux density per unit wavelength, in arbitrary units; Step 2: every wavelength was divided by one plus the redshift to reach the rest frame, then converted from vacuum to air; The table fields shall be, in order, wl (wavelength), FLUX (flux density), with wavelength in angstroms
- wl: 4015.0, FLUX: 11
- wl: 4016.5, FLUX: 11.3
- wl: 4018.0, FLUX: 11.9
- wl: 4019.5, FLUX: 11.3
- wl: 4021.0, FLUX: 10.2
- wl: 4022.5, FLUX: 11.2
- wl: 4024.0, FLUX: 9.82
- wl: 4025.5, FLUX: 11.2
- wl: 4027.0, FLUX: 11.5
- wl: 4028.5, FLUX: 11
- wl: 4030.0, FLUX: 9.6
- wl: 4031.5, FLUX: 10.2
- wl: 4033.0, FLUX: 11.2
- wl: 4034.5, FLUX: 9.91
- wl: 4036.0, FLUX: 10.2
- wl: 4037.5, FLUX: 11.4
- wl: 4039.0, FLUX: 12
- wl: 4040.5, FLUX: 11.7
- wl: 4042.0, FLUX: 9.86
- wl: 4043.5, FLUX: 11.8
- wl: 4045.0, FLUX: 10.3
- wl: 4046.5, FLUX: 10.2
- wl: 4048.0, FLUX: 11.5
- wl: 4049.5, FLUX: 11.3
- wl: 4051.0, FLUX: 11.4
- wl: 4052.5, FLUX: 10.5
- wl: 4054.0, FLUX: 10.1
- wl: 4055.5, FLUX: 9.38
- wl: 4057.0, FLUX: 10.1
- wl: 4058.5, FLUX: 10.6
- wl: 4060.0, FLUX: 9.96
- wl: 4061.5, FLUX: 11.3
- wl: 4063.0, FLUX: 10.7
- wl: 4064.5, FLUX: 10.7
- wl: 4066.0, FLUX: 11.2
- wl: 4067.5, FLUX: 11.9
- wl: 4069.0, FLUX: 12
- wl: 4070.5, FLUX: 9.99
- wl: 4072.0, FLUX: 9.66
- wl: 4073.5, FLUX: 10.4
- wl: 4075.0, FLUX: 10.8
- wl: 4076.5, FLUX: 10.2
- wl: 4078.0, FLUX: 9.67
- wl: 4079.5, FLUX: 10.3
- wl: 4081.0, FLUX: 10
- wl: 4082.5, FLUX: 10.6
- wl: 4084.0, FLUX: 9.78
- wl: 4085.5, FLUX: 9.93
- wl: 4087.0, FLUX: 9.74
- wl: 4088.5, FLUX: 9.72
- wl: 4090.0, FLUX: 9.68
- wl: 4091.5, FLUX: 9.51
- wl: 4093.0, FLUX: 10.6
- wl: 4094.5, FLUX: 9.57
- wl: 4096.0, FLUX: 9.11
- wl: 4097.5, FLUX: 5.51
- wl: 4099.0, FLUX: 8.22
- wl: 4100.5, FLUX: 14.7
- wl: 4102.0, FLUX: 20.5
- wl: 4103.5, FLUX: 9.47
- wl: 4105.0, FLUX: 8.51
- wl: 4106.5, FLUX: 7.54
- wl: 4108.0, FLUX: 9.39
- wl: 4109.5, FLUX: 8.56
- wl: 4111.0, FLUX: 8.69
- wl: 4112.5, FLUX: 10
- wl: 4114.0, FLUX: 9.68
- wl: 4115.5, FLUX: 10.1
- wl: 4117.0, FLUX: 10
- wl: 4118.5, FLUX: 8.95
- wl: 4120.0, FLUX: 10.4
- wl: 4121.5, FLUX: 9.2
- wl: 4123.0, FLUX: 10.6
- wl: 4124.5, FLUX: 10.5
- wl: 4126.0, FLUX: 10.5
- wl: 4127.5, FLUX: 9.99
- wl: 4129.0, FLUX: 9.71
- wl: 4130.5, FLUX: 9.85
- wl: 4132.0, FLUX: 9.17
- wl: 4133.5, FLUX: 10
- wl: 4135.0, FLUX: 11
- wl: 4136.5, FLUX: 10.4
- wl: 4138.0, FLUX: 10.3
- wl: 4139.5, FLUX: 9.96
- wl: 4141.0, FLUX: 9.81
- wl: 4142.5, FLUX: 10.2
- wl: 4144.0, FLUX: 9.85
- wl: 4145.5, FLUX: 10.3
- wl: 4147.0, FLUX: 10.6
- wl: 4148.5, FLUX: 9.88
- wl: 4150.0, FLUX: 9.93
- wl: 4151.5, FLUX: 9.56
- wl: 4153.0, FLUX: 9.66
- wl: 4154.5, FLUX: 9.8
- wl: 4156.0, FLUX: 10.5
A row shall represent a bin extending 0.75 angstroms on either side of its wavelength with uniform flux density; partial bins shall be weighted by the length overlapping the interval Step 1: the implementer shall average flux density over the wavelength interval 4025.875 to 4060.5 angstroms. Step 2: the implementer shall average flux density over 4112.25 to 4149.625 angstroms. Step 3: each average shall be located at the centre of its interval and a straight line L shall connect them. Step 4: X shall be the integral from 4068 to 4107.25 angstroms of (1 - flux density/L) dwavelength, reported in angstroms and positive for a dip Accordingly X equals 0.5 angstroms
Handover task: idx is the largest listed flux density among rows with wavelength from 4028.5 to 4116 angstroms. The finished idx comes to 20.5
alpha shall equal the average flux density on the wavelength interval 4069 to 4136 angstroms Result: 10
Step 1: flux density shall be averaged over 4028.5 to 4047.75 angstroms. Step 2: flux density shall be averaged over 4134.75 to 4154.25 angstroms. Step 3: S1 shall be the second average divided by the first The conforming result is 0.9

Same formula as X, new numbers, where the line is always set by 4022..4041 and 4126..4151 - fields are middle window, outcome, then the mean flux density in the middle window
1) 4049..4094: 0.69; 10.4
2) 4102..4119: 0.98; 9.67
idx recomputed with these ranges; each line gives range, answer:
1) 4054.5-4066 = 11.3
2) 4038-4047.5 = 12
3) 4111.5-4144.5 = 11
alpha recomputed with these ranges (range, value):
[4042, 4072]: 10.7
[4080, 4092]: 9.89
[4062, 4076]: 10.8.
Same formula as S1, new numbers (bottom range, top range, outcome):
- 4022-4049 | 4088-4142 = 0.92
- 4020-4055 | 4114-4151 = 0.93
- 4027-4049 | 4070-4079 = 0.94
